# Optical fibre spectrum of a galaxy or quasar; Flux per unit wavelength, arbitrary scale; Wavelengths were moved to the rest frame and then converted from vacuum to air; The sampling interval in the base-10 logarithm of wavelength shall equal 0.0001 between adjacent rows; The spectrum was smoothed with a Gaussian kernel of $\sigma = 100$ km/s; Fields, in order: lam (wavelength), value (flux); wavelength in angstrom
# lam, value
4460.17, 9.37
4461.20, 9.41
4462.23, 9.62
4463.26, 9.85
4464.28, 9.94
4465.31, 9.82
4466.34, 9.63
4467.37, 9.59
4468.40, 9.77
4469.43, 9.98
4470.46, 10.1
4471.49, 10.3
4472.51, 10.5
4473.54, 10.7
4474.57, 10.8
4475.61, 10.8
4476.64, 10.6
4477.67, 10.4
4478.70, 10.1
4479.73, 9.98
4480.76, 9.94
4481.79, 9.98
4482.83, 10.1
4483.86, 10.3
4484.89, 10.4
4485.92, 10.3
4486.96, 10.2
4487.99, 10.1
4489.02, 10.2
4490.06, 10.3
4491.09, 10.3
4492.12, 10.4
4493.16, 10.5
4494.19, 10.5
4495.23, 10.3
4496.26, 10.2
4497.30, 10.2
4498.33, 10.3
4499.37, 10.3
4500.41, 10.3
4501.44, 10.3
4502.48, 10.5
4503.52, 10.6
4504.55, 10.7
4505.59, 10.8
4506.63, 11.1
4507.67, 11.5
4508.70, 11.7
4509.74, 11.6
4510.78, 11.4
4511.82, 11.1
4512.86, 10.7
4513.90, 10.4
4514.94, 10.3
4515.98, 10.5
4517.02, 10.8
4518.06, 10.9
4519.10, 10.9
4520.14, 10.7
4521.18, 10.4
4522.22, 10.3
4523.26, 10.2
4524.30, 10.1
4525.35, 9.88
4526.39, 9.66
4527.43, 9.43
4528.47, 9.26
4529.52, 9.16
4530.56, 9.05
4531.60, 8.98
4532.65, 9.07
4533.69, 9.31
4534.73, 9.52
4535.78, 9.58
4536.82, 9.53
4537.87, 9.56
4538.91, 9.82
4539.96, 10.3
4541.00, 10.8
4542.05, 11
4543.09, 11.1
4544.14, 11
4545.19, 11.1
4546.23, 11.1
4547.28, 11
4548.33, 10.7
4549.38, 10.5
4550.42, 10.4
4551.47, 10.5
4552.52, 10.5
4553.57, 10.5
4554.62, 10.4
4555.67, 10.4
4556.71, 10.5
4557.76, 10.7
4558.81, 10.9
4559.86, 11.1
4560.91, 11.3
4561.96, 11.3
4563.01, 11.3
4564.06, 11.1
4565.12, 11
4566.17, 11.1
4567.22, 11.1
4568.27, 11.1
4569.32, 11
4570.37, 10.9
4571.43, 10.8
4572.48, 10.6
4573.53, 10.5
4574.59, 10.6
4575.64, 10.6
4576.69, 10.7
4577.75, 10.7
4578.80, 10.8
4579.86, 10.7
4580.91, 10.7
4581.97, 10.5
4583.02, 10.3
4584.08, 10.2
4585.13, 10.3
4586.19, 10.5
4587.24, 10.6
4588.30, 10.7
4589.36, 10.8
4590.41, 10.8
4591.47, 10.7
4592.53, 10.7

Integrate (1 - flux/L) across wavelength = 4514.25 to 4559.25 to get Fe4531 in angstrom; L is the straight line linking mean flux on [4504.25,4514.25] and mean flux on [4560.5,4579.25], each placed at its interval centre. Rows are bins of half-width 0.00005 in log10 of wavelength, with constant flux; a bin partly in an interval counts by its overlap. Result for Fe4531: 3.2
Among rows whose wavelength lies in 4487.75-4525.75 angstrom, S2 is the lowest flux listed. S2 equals 9.88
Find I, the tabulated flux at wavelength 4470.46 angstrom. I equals 10.1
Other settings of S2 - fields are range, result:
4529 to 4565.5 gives 8.98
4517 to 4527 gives 9.66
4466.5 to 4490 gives 9.59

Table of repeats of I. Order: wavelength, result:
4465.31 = 9.82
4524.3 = 10.1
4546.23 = 11.1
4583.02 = 10.3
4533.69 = 9.31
